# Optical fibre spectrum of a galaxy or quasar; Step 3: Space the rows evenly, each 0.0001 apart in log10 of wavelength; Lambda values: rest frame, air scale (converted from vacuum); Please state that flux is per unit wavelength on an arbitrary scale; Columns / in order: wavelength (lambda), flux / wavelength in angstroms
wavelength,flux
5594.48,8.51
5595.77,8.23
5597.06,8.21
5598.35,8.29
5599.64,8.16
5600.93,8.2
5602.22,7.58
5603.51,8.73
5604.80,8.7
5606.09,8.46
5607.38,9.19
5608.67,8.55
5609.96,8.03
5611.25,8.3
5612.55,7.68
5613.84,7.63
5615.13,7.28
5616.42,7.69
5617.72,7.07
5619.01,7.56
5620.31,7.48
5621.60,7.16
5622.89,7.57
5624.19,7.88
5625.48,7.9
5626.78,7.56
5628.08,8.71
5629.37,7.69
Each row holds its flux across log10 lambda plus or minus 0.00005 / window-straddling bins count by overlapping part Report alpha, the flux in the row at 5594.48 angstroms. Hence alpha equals 8.51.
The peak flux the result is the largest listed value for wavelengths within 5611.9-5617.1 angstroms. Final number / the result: 7.69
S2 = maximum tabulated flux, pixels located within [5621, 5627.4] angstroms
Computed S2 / 7.9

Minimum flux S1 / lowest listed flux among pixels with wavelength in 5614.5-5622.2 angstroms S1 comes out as 7.07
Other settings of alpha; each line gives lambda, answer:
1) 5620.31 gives 7.48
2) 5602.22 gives 7.58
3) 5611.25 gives 8.3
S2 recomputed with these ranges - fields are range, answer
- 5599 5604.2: 8.73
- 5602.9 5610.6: 9.19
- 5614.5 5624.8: 7.88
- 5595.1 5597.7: 8.23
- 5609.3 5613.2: 8.3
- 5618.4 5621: 7.56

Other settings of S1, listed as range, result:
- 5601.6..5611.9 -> 7.58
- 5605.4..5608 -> 8.46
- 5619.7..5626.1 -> 7.16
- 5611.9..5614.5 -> 7.63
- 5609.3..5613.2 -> 7.68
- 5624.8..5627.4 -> 7.56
